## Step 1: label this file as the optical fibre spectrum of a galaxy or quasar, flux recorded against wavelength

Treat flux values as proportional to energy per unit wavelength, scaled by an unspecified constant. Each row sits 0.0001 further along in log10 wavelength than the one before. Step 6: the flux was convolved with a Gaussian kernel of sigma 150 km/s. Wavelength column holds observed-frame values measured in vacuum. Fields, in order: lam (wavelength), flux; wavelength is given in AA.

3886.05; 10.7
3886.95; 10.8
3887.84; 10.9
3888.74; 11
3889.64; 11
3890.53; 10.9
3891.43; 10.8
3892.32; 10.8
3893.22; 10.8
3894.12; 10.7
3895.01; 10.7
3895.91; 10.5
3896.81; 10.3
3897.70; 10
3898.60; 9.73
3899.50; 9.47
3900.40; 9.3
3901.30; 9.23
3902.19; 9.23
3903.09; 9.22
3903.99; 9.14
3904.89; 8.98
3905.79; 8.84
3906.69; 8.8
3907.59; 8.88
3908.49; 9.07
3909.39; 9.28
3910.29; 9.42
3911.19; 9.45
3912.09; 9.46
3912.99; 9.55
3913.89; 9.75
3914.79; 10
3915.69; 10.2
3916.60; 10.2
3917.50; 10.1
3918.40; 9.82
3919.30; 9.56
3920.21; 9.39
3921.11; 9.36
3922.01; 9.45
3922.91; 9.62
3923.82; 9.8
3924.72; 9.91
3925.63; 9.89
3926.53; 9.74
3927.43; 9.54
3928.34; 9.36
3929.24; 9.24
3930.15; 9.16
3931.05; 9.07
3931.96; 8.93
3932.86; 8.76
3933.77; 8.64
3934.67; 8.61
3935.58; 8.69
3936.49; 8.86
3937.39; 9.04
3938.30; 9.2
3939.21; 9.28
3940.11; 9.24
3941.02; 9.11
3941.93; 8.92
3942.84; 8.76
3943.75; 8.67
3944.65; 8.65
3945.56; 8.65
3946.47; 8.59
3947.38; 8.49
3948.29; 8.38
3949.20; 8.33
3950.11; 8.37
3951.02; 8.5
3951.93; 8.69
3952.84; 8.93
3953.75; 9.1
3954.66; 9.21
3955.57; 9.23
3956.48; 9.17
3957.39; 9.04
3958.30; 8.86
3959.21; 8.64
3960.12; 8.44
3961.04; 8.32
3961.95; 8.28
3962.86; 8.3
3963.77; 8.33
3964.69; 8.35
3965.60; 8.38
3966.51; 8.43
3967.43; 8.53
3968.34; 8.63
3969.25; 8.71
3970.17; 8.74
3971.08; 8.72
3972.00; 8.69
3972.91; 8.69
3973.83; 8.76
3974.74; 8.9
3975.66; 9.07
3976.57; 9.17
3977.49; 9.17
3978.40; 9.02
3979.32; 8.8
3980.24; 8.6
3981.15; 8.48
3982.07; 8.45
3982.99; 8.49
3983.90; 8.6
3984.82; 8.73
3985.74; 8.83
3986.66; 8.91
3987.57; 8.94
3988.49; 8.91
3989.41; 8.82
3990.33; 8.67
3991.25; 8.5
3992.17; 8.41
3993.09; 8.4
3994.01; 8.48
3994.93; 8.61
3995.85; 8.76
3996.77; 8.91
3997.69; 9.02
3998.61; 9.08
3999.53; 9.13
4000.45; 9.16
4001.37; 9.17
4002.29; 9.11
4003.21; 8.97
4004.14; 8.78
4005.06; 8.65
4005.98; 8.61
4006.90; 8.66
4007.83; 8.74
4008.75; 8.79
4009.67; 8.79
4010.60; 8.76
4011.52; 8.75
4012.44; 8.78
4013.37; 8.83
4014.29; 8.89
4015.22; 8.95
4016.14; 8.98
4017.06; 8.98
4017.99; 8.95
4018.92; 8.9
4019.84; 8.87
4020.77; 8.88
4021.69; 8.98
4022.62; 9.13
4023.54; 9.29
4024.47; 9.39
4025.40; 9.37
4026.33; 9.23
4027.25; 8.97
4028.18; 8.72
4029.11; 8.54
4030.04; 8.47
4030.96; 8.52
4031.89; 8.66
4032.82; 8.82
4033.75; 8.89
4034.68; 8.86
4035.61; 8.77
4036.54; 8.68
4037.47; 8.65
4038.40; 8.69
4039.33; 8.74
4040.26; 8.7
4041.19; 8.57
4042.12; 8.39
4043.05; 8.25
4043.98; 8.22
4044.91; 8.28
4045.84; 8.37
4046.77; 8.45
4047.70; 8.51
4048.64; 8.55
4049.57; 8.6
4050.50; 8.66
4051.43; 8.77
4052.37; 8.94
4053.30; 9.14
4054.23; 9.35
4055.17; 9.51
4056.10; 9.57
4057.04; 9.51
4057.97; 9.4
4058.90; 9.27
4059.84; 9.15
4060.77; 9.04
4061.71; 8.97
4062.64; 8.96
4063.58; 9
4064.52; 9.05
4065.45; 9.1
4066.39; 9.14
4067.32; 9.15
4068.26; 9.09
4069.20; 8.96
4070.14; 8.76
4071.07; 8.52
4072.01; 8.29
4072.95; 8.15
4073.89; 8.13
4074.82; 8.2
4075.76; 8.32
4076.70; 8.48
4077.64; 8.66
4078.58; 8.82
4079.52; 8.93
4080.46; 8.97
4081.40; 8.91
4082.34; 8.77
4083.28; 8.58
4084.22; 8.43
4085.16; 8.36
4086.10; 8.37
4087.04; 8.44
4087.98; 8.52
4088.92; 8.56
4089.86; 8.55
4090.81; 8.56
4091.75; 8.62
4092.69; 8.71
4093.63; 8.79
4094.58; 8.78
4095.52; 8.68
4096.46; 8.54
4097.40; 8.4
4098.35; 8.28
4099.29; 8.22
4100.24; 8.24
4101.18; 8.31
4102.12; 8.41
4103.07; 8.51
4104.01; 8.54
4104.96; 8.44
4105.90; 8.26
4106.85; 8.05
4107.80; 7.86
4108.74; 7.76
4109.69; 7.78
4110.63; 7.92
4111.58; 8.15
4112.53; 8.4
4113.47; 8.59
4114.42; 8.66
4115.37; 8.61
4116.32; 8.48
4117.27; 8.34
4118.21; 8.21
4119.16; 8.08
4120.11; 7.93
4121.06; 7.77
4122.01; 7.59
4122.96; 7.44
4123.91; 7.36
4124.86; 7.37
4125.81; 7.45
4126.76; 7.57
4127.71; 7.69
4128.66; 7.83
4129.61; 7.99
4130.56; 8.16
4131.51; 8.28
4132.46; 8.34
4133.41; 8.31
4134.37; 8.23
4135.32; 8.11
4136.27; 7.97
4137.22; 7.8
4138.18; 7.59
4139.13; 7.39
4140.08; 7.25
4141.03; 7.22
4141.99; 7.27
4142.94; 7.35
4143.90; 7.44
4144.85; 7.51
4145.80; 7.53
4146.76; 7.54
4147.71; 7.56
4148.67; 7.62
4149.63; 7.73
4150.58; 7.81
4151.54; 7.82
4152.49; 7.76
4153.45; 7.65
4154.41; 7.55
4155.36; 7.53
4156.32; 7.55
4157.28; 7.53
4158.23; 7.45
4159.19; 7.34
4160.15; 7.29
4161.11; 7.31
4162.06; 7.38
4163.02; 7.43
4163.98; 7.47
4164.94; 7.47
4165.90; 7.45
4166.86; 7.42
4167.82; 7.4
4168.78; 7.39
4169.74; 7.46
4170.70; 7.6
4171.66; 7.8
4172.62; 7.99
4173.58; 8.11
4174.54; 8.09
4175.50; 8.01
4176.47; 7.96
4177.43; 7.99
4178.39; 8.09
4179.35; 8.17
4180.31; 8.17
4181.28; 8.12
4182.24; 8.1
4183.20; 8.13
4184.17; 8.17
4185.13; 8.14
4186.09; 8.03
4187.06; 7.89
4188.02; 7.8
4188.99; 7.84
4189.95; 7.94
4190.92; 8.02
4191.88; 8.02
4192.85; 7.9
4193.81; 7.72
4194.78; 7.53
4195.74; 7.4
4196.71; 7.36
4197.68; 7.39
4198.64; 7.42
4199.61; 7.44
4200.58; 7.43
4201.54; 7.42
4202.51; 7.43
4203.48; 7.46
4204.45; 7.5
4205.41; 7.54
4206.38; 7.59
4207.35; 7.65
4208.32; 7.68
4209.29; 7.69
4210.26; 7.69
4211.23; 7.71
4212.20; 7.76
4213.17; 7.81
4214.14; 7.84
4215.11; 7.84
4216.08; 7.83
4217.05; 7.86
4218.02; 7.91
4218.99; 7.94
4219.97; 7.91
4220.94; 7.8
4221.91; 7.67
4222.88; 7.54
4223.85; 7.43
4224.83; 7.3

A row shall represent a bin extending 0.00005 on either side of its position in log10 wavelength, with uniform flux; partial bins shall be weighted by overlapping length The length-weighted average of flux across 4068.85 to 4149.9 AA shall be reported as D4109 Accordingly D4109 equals 8.16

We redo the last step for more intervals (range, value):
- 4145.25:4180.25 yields 7.65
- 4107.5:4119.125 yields 8.23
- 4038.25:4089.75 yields 8.75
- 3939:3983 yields 8.72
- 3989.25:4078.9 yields 8.81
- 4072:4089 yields 8.53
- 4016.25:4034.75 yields 8.92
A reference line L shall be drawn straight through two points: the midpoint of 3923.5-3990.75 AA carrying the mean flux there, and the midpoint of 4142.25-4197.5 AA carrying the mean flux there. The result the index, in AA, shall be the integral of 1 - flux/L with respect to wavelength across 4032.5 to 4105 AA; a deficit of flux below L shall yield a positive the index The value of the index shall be -4.0 AA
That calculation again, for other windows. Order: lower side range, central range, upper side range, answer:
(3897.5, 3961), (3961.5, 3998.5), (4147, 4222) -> 0.79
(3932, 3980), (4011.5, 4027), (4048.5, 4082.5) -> -0.32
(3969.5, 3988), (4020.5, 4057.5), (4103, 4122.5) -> -1.31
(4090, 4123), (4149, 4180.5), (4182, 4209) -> 0.96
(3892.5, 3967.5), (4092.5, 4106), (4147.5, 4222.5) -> -0.44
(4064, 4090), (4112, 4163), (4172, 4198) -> 3.02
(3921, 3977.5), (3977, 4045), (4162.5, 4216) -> -1.59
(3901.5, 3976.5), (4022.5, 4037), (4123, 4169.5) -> -0.83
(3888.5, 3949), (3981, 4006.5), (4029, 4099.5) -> 0.86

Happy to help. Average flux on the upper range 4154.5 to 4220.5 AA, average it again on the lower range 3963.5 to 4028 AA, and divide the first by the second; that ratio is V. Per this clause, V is 0.9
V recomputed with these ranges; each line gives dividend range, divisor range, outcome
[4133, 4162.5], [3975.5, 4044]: 0.86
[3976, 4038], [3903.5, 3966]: 0.97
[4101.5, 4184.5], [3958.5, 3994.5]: 0.91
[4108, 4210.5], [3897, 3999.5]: 0.86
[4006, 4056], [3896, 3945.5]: 0.94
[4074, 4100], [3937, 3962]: 0.97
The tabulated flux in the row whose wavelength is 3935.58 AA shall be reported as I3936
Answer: 8.69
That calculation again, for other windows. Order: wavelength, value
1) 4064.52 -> 9.05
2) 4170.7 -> 7.6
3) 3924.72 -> 9.91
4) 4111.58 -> 8.15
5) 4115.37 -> 8.61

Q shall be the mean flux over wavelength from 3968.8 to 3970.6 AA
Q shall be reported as 8.7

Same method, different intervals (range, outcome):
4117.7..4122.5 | 7.92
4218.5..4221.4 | 7.87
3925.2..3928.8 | 9.65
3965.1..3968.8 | 8.51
